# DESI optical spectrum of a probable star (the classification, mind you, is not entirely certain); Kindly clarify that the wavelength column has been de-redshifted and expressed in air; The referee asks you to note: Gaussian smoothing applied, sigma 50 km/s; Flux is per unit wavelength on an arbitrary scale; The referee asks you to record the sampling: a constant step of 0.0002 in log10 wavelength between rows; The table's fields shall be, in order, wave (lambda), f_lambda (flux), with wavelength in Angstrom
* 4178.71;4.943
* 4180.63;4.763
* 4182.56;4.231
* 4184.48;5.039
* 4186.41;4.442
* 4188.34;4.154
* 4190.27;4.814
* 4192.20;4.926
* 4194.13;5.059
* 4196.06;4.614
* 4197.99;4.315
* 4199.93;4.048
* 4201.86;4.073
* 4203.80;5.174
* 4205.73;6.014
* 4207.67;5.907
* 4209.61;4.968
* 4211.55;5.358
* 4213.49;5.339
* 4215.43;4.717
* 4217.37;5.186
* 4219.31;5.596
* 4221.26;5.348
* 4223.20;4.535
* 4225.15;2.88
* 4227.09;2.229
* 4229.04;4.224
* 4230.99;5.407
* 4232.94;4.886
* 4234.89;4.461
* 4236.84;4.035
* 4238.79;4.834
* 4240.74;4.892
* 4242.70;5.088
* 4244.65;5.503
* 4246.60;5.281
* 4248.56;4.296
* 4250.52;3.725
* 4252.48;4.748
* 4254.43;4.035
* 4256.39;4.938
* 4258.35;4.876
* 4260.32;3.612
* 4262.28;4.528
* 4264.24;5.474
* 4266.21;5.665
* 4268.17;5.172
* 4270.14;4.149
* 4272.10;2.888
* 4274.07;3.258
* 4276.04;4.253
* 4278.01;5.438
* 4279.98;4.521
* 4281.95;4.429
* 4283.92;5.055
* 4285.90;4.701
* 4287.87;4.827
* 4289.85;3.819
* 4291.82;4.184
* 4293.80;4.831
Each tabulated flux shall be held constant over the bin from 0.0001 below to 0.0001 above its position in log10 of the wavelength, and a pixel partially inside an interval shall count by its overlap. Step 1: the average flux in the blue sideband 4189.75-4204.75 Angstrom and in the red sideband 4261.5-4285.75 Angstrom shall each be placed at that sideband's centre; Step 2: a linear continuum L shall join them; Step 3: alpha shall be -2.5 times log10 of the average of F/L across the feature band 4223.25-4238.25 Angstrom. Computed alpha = 0.13 mag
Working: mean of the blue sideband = 4.62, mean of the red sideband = 4.57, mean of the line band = 4.07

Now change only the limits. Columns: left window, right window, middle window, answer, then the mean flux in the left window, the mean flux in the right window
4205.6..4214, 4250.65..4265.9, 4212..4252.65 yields 0.095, 5.47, 4.6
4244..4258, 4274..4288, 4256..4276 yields 0.049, 4.64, 4.63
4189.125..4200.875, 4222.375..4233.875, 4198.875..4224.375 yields -0.177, 4.62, 4.02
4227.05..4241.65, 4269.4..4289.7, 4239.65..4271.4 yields -0.073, 4.51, 4.33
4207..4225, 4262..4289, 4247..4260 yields 0.083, 5.1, 4.59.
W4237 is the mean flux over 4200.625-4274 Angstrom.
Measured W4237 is 4.68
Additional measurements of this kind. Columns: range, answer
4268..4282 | 4.2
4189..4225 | 4.94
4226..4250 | 4.57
